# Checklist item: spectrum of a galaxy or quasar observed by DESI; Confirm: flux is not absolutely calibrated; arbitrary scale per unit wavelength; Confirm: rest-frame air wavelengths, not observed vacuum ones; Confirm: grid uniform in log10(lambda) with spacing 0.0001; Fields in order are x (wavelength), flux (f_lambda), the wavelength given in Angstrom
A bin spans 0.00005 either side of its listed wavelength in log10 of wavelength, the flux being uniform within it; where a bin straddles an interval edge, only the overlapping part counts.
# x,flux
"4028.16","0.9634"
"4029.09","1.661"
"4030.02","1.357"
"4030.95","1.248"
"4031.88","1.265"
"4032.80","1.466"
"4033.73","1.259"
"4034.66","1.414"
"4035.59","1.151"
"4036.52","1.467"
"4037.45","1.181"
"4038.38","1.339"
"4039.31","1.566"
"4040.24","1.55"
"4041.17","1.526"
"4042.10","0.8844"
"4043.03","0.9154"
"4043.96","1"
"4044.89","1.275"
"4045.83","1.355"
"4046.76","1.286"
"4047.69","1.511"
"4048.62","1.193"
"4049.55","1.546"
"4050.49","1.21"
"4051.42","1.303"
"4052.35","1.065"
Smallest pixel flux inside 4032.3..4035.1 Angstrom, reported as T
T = 1.259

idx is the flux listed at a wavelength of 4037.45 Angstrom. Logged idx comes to 1.181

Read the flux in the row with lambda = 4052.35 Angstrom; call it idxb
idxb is 1.065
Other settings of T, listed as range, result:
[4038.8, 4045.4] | 0.8844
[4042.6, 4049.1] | 0.9154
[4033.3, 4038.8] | 1.151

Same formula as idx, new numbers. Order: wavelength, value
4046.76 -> 1.286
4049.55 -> 1.546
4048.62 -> 1.193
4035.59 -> 1.151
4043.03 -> 0.9154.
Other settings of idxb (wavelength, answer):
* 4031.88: 1.265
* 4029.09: 1.661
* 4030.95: 1.248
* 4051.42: 1.303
